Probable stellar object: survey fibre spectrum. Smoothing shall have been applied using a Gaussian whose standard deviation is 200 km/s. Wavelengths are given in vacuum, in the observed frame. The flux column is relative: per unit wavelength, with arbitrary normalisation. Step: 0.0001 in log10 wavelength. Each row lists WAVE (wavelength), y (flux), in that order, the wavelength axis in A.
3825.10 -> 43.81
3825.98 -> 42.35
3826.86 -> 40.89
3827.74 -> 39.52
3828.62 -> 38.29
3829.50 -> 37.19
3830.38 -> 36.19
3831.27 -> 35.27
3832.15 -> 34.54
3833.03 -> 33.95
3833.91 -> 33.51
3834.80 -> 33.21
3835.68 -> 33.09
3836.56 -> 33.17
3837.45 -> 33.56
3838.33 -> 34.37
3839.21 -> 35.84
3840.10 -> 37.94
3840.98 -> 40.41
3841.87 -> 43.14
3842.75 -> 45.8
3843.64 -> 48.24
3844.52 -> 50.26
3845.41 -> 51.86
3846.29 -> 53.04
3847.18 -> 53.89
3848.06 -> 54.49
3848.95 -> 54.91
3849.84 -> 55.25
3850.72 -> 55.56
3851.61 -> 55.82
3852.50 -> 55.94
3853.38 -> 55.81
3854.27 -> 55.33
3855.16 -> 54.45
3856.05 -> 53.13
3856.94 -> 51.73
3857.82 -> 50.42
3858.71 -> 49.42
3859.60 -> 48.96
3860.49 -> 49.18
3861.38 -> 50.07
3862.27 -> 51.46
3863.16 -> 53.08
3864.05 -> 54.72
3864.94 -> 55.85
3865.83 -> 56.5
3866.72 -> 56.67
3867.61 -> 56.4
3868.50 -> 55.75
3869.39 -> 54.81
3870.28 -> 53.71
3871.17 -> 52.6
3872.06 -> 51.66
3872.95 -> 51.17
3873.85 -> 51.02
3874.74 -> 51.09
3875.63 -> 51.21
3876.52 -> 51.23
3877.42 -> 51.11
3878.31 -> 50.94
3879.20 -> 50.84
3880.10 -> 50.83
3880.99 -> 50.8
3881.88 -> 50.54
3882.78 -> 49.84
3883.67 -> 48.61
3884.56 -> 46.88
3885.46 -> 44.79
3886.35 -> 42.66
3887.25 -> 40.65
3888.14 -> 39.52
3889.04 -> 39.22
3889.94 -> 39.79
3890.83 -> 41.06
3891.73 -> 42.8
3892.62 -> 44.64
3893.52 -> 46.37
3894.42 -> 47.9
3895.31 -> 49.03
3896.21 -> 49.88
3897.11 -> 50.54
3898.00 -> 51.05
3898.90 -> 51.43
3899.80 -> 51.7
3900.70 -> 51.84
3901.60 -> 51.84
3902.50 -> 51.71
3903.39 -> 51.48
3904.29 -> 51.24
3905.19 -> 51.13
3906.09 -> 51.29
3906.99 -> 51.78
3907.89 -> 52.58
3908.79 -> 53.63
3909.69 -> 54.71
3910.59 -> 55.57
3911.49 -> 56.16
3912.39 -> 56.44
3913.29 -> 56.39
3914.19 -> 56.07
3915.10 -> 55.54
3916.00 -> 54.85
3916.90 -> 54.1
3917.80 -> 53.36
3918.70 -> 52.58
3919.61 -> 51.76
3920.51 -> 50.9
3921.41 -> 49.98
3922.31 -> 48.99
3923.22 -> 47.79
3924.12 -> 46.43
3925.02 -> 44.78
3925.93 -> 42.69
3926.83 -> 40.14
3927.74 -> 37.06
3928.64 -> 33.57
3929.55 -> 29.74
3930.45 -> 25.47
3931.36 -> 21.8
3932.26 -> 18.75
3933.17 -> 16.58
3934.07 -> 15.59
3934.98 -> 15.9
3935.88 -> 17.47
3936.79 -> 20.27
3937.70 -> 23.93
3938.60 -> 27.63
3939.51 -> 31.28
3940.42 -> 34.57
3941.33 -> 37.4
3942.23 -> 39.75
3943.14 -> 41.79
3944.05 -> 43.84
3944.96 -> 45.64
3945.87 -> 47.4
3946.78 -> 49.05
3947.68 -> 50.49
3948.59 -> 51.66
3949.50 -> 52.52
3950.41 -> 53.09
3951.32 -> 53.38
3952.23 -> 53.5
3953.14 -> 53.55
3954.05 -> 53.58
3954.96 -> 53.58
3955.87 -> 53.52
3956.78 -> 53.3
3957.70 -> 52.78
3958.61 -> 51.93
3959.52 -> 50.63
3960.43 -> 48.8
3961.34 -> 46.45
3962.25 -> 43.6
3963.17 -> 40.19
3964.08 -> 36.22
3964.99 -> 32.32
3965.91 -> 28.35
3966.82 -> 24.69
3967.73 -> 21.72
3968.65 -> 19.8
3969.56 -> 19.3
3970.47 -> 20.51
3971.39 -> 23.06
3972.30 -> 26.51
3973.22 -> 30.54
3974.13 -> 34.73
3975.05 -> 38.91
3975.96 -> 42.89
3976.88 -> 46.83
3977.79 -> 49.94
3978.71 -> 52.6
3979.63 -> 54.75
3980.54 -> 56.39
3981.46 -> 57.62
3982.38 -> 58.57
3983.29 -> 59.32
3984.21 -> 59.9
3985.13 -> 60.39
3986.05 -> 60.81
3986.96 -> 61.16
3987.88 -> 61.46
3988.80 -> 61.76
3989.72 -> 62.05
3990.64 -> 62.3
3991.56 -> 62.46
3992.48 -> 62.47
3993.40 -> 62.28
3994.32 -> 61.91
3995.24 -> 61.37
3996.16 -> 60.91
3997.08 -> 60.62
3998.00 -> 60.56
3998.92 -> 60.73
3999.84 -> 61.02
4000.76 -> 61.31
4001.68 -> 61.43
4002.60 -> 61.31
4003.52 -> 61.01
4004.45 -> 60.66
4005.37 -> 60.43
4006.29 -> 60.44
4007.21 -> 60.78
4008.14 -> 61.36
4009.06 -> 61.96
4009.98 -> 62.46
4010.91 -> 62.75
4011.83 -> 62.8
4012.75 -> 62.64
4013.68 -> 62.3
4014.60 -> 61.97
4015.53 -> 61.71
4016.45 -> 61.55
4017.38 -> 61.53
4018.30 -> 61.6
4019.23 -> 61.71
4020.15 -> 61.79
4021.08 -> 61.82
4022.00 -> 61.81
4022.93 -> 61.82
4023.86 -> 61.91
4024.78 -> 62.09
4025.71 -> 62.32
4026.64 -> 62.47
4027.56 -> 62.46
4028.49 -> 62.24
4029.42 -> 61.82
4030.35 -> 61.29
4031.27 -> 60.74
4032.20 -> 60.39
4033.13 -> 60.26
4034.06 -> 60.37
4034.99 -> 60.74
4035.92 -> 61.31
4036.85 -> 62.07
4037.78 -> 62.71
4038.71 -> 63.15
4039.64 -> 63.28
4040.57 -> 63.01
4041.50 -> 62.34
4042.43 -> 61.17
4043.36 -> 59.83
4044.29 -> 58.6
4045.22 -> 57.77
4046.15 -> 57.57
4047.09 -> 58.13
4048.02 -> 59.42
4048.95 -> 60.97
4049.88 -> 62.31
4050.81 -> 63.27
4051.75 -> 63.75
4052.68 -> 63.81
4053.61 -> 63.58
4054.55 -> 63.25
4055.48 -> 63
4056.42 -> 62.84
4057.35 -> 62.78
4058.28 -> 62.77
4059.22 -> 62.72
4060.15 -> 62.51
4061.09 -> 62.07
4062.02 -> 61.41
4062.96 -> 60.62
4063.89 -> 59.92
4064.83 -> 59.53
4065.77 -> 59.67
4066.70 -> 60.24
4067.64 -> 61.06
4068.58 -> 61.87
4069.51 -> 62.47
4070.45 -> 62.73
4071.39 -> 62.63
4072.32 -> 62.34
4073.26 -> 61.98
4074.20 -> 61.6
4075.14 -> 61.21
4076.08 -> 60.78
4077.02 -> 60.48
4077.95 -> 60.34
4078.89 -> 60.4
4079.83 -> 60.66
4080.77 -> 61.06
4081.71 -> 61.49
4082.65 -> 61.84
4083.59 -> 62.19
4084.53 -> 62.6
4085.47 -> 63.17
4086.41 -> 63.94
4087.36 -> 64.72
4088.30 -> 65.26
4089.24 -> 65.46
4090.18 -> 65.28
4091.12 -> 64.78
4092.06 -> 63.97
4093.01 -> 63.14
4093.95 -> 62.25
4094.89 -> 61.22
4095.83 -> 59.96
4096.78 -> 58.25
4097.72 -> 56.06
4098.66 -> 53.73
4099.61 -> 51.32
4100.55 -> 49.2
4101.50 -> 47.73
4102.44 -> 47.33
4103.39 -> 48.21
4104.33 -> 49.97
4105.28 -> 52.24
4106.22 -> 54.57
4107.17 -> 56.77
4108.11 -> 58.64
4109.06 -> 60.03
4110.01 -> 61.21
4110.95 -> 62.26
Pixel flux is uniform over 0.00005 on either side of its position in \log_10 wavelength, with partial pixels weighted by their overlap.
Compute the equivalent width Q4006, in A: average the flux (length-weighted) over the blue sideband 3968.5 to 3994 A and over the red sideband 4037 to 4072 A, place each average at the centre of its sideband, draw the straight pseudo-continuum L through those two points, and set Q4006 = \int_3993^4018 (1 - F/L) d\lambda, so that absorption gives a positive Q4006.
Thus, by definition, -3.8 A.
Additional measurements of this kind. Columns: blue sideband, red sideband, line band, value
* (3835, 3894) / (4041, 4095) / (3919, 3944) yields 8.9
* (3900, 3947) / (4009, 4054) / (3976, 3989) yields -0.9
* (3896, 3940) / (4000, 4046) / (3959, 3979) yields 6.5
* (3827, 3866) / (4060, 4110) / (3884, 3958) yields 8.1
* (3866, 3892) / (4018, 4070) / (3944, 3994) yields 7.4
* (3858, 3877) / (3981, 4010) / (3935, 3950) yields 5.2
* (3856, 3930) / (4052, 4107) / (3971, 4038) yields -2.8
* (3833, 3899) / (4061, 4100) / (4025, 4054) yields -1.2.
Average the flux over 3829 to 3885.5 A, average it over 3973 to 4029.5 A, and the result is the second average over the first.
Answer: 1.22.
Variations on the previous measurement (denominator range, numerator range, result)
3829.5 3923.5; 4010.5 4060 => 1.26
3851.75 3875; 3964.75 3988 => 0.80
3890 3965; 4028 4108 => 1.34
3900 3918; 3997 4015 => 1.15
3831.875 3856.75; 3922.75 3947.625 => 0.73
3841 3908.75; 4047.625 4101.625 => 1.21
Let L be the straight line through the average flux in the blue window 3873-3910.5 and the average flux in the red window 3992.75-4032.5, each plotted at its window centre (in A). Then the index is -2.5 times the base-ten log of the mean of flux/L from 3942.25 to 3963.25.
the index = 0.12 mag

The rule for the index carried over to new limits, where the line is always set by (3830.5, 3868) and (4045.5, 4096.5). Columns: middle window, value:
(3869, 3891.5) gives 0.029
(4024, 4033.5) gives -0.044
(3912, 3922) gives -0.037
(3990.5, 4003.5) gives -0.079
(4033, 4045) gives -0.027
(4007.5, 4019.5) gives -0.068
